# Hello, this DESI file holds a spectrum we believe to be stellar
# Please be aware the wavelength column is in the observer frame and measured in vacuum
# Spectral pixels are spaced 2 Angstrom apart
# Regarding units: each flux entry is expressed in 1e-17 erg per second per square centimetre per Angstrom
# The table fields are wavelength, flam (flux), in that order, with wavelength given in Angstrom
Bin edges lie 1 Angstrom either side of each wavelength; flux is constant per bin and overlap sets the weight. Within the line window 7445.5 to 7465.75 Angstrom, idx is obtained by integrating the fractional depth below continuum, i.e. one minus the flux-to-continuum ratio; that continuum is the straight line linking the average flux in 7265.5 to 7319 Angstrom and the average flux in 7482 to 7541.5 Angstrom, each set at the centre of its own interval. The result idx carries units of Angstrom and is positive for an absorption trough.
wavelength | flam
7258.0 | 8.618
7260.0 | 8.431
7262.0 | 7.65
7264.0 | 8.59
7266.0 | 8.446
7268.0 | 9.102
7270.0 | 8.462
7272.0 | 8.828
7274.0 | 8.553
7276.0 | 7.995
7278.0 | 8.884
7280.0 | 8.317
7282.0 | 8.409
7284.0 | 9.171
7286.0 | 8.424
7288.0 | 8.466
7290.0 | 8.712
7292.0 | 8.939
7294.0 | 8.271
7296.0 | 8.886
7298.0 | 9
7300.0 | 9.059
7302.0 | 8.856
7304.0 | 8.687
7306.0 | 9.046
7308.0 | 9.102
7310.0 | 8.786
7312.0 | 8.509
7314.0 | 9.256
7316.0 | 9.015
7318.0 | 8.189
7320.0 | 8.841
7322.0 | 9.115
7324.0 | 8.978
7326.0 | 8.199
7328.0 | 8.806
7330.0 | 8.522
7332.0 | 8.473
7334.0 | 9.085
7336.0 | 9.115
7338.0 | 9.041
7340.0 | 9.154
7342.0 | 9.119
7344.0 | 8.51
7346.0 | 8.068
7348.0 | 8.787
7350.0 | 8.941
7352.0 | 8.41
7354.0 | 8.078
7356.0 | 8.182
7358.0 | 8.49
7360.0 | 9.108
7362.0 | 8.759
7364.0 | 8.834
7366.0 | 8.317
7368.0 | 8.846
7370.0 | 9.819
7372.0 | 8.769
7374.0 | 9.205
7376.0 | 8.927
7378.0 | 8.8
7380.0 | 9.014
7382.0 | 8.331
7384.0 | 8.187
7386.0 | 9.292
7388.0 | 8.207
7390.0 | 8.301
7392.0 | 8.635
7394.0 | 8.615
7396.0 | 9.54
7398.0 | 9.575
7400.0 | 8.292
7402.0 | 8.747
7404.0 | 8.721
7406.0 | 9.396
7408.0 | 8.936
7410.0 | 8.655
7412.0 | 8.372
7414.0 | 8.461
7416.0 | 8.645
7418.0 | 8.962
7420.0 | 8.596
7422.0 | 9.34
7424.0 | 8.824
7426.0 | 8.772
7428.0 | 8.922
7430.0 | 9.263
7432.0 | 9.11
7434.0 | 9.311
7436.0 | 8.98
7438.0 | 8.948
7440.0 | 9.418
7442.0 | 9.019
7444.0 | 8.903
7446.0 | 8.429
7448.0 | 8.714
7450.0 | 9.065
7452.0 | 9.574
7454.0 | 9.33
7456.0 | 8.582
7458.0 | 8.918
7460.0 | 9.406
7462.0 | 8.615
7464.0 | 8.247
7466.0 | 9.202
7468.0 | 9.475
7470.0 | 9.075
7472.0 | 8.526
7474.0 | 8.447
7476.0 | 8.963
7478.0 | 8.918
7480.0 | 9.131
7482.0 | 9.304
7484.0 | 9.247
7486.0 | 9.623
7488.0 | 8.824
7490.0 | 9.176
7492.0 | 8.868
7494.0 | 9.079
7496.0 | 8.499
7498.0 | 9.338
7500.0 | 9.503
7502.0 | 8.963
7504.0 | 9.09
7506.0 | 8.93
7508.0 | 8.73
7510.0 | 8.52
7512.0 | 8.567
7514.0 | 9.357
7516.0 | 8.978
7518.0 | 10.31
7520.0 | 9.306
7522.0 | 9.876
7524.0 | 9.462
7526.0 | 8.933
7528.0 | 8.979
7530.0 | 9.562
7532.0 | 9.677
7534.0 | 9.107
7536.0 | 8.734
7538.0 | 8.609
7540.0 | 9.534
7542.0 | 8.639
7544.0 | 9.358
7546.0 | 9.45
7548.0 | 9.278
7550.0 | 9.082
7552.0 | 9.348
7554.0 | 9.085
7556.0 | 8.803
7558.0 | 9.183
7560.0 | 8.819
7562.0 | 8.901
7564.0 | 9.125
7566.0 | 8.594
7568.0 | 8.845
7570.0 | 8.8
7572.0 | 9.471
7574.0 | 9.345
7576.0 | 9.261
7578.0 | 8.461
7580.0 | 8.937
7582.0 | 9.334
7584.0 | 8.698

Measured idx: 0.29 Angstrom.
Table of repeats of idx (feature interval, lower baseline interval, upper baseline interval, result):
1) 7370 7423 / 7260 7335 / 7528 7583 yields 0.19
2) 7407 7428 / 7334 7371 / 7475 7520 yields 0.35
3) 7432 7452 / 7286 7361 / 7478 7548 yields -0.03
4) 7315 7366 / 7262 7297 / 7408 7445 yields 0.11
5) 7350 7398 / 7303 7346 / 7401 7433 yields 0.50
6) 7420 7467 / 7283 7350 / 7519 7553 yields 0.32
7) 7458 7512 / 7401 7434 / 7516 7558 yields 0.62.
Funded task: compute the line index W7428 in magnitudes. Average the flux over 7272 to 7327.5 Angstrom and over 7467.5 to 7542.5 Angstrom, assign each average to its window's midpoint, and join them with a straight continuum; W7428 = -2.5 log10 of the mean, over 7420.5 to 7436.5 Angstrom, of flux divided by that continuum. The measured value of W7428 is -0.01 mag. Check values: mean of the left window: 8.73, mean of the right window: 9.1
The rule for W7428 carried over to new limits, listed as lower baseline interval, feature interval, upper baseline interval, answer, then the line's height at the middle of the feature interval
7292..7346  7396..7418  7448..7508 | 0.01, 8.93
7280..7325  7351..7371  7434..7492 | 0.02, 8.87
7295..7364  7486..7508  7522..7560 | 0.01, 9.08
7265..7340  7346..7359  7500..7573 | 0.05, 8.83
